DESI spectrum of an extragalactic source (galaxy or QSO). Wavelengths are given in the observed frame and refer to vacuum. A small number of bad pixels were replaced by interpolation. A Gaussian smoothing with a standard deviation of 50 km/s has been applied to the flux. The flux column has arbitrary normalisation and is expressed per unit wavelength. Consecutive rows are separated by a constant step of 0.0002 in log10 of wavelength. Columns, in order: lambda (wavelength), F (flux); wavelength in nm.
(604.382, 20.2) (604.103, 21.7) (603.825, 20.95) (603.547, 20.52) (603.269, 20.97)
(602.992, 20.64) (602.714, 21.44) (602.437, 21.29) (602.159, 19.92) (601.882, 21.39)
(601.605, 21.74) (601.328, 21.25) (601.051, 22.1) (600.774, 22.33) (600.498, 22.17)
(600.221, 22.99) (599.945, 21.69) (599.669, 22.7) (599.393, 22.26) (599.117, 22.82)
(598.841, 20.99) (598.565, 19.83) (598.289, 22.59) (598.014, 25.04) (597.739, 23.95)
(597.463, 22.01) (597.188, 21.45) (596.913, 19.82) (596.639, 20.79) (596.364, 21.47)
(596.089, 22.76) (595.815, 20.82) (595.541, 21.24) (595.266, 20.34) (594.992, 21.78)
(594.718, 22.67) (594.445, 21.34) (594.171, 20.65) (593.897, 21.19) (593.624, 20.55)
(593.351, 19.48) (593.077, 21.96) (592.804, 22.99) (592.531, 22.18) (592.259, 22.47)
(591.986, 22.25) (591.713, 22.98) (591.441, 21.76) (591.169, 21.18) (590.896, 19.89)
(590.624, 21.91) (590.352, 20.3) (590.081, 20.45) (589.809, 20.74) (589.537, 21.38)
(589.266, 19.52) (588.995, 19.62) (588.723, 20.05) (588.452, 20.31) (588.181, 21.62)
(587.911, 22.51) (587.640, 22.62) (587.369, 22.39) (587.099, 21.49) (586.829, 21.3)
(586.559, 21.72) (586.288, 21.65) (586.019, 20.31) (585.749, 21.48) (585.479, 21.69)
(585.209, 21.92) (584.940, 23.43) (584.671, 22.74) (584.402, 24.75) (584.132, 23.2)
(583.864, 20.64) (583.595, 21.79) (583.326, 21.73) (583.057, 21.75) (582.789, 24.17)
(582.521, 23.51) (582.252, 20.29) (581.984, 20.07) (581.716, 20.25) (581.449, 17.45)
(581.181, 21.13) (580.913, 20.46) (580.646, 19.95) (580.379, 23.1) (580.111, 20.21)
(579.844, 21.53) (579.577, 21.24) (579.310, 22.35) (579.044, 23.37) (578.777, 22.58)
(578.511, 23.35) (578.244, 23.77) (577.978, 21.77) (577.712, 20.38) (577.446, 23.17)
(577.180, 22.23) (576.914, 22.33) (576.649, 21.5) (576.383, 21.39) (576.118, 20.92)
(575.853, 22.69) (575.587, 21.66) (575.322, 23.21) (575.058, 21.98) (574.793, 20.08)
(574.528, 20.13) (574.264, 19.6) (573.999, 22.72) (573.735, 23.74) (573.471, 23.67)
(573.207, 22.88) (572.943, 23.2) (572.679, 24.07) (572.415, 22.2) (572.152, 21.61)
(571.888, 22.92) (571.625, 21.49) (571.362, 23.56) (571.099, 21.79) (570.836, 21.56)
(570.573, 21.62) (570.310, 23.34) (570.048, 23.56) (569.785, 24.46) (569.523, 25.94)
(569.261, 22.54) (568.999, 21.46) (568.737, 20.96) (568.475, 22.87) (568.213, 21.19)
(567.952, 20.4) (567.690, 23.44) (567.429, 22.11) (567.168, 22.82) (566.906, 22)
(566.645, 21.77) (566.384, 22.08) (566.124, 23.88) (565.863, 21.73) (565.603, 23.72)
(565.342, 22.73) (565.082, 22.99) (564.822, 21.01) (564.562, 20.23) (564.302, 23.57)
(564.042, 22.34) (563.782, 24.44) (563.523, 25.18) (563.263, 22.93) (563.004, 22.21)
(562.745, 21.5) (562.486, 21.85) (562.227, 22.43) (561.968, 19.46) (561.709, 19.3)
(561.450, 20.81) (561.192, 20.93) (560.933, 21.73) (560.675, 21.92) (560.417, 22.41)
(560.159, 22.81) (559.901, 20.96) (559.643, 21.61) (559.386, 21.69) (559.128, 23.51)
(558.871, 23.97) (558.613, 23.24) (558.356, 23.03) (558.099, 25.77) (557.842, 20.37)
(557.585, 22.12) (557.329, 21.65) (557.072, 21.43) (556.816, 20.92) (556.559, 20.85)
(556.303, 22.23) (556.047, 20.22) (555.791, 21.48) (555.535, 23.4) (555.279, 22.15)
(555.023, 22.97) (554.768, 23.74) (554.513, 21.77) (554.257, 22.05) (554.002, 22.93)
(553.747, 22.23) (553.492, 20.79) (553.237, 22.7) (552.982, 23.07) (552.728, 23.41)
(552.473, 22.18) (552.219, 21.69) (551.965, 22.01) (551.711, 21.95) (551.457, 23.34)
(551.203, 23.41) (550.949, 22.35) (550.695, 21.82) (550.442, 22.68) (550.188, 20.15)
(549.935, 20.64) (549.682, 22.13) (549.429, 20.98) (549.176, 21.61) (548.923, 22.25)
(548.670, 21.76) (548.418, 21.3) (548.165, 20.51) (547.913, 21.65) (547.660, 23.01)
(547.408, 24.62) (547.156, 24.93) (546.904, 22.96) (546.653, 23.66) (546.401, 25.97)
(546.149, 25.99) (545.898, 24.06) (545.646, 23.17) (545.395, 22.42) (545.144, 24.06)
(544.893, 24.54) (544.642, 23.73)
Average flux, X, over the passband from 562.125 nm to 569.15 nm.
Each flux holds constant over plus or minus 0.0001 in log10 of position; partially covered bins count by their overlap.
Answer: 22.4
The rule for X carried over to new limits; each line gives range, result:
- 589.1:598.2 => 21.5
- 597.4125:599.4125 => 22.5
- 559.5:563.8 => 21.8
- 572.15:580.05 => 22.2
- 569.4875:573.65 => 22.9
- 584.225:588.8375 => 21.9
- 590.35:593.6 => 21.6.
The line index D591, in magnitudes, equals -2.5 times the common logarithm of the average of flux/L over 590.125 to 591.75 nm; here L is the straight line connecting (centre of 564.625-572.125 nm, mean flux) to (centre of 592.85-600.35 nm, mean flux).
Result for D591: 0.03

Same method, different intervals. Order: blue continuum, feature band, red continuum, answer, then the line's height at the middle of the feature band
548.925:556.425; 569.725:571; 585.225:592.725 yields -0.050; 21.8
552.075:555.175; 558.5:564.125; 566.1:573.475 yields 0.018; 22.5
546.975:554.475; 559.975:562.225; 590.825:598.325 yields 0.043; 22.1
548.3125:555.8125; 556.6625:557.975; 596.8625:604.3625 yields 0.041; 22.1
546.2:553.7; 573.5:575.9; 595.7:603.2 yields 0.015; 22.1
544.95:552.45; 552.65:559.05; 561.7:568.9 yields 0.007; 22.5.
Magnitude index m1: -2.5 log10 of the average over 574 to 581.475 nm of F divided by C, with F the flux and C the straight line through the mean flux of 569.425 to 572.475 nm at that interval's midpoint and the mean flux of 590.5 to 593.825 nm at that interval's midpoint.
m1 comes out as 0.04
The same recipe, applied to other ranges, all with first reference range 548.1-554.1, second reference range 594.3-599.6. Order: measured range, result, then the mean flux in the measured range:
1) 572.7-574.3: -0.05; 22.9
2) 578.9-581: 0.02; 21.6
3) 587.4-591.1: 0.05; 20.9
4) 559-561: -0.01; 22.1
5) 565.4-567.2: -0.03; 22.6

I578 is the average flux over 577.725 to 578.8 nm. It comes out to 22.6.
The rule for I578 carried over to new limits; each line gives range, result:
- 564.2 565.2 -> 21.9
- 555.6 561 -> 22.1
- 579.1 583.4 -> 21.2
